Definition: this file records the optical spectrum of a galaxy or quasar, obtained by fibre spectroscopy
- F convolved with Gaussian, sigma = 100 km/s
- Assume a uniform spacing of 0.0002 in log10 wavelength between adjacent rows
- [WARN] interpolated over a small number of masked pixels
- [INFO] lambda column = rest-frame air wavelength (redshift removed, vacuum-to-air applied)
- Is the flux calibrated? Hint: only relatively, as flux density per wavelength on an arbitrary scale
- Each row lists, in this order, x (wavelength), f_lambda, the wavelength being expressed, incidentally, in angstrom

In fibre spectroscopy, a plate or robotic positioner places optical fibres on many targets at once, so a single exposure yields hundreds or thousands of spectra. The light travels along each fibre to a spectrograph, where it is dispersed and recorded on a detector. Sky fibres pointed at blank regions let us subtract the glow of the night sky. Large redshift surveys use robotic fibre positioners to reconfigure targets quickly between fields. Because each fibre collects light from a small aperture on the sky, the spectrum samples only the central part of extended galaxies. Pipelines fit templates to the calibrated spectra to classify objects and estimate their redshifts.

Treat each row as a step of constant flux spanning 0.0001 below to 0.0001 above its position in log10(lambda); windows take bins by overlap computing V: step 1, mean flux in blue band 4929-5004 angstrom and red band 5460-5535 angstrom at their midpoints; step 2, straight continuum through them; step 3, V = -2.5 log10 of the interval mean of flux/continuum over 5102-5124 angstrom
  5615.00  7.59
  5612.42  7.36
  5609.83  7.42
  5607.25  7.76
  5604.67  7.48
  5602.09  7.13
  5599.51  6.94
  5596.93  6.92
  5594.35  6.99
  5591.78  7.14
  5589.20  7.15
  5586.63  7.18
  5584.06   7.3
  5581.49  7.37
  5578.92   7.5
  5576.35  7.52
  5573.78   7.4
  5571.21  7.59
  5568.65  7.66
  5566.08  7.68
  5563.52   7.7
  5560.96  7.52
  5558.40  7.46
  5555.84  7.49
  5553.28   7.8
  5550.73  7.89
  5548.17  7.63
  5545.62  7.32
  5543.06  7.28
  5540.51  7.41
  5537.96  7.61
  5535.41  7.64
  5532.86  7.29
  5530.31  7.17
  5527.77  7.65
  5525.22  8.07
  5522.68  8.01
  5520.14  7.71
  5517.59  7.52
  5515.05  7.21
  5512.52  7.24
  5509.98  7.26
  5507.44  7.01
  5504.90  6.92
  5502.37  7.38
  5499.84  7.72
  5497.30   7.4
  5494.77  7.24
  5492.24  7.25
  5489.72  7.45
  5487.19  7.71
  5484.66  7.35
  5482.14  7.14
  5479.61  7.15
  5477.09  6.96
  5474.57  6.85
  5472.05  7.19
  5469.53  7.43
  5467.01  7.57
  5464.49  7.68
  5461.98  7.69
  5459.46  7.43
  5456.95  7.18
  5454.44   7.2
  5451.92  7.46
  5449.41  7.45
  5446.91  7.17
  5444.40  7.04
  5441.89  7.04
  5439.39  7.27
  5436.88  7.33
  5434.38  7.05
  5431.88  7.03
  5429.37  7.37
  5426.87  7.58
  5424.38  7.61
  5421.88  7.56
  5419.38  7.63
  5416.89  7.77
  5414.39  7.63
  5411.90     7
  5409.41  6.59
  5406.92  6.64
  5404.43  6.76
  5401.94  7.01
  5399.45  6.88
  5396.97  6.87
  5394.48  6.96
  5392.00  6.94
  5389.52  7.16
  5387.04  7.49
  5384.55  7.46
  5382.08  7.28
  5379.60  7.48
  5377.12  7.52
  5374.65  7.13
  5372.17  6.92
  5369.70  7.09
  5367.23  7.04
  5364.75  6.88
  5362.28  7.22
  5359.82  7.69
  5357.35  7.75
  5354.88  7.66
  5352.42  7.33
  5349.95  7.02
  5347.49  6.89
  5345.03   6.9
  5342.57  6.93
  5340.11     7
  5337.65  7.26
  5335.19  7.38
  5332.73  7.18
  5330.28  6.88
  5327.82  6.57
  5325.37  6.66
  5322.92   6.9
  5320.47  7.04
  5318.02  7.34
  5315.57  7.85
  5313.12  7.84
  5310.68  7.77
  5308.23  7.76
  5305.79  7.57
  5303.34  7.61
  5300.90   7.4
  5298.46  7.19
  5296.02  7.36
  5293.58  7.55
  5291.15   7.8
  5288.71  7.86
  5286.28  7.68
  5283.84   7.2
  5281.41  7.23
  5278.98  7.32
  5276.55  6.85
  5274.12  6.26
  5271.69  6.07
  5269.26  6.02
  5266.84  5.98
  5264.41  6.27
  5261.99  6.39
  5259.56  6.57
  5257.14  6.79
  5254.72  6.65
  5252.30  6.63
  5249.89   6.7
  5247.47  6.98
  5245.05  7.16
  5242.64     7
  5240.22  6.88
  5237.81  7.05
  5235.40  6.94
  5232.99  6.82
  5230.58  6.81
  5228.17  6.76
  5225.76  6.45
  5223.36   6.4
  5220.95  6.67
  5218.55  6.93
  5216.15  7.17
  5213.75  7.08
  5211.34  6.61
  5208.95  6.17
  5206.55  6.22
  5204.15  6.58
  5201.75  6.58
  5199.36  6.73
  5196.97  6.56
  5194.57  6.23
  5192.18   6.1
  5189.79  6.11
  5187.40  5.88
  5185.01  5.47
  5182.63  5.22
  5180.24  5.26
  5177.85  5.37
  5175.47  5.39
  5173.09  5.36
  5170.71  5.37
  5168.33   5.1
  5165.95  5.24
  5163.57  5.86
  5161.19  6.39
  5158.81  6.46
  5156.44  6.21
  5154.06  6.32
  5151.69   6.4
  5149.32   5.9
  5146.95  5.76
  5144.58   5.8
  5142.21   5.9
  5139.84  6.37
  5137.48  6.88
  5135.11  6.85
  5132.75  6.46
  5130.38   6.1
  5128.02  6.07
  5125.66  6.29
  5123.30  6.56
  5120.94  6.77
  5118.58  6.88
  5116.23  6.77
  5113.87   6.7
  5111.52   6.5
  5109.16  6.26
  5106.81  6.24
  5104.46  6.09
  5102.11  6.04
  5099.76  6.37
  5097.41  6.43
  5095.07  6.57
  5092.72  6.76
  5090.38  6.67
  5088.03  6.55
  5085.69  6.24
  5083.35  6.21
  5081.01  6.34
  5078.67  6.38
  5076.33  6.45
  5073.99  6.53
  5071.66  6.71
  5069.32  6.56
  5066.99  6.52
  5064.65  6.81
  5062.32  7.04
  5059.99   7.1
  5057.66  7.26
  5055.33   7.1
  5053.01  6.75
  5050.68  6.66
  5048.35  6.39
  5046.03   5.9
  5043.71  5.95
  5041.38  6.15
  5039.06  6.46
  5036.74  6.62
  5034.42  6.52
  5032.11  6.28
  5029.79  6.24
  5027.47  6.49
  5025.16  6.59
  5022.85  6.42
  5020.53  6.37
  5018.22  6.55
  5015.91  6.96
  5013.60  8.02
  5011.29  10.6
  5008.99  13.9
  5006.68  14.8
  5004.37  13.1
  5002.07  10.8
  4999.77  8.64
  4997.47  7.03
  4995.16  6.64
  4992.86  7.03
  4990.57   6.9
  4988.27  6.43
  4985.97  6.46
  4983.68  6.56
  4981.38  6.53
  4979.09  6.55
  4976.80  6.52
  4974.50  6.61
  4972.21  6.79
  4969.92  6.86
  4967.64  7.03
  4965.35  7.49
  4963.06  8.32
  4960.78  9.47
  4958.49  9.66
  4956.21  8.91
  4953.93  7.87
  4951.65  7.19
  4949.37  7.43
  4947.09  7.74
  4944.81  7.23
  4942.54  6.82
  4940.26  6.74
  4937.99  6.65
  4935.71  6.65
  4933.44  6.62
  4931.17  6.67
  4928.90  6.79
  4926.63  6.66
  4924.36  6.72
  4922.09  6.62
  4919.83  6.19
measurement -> 0.14 mag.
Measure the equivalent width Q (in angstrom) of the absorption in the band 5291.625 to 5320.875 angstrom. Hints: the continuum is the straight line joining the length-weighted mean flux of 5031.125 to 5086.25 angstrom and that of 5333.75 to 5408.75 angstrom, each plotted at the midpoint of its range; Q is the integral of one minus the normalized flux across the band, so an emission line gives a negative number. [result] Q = -2.2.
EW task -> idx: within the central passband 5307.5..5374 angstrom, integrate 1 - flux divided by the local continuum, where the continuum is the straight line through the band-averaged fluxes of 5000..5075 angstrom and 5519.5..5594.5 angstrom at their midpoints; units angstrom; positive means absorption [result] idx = 2.9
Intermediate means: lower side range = 7.58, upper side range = 7.51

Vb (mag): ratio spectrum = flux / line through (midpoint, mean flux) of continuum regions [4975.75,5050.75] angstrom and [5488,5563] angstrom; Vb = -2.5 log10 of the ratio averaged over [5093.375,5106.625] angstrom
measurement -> 0.193 mag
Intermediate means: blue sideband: 7.56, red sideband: 7.47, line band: 6.31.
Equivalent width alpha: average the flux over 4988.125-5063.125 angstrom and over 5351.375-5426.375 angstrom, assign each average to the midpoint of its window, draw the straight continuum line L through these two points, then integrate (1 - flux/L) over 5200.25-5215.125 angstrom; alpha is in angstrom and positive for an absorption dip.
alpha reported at 1.8 angstrom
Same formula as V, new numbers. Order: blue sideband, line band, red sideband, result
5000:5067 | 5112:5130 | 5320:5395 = 0.15 mag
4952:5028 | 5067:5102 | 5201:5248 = 0.16 mag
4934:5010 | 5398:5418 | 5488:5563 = 0.08 mag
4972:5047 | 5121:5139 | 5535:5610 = 0.16 mag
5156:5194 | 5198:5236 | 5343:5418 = -0.12 mag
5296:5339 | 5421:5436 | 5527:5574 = 0.01 mag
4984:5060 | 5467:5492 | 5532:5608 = 0.03 mag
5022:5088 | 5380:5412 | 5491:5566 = 0.03 mag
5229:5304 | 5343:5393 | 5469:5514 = -0.02 mag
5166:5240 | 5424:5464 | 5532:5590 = -0.03 mag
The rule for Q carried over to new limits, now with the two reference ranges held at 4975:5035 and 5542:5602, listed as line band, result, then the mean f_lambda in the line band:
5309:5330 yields 1.0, 7.24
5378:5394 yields 0.6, 7.29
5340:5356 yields 1.0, 7.11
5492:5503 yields 0.1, 7.41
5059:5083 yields 3.7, 6.62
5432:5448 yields 0.8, 7.14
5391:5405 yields 1.2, 6.91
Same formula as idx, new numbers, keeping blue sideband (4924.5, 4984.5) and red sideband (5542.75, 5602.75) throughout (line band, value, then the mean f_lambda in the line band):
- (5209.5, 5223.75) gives 1.0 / 6.81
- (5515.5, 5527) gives -0.6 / 7.77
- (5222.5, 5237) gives 1.2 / 6.71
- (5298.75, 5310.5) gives -0.4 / 7.57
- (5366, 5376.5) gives 0.4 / 7.08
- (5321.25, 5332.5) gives 0.8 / 6.8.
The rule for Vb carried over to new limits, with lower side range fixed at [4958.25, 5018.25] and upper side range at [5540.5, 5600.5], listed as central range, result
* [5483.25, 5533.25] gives 0.01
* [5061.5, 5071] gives 0.21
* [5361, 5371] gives 0.09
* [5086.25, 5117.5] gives 0.24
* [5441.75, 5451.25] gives 0.06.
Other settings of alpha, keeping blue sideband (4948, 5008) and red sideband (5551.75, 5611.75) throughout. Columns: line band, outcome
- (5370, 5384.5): 0.63 angstrom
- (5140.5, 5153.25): 3.02 angstrom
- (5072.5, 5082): 1.76 angstrom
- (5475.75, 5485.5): 0.47 angstrom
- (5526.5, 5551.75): -0.15 angstrom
